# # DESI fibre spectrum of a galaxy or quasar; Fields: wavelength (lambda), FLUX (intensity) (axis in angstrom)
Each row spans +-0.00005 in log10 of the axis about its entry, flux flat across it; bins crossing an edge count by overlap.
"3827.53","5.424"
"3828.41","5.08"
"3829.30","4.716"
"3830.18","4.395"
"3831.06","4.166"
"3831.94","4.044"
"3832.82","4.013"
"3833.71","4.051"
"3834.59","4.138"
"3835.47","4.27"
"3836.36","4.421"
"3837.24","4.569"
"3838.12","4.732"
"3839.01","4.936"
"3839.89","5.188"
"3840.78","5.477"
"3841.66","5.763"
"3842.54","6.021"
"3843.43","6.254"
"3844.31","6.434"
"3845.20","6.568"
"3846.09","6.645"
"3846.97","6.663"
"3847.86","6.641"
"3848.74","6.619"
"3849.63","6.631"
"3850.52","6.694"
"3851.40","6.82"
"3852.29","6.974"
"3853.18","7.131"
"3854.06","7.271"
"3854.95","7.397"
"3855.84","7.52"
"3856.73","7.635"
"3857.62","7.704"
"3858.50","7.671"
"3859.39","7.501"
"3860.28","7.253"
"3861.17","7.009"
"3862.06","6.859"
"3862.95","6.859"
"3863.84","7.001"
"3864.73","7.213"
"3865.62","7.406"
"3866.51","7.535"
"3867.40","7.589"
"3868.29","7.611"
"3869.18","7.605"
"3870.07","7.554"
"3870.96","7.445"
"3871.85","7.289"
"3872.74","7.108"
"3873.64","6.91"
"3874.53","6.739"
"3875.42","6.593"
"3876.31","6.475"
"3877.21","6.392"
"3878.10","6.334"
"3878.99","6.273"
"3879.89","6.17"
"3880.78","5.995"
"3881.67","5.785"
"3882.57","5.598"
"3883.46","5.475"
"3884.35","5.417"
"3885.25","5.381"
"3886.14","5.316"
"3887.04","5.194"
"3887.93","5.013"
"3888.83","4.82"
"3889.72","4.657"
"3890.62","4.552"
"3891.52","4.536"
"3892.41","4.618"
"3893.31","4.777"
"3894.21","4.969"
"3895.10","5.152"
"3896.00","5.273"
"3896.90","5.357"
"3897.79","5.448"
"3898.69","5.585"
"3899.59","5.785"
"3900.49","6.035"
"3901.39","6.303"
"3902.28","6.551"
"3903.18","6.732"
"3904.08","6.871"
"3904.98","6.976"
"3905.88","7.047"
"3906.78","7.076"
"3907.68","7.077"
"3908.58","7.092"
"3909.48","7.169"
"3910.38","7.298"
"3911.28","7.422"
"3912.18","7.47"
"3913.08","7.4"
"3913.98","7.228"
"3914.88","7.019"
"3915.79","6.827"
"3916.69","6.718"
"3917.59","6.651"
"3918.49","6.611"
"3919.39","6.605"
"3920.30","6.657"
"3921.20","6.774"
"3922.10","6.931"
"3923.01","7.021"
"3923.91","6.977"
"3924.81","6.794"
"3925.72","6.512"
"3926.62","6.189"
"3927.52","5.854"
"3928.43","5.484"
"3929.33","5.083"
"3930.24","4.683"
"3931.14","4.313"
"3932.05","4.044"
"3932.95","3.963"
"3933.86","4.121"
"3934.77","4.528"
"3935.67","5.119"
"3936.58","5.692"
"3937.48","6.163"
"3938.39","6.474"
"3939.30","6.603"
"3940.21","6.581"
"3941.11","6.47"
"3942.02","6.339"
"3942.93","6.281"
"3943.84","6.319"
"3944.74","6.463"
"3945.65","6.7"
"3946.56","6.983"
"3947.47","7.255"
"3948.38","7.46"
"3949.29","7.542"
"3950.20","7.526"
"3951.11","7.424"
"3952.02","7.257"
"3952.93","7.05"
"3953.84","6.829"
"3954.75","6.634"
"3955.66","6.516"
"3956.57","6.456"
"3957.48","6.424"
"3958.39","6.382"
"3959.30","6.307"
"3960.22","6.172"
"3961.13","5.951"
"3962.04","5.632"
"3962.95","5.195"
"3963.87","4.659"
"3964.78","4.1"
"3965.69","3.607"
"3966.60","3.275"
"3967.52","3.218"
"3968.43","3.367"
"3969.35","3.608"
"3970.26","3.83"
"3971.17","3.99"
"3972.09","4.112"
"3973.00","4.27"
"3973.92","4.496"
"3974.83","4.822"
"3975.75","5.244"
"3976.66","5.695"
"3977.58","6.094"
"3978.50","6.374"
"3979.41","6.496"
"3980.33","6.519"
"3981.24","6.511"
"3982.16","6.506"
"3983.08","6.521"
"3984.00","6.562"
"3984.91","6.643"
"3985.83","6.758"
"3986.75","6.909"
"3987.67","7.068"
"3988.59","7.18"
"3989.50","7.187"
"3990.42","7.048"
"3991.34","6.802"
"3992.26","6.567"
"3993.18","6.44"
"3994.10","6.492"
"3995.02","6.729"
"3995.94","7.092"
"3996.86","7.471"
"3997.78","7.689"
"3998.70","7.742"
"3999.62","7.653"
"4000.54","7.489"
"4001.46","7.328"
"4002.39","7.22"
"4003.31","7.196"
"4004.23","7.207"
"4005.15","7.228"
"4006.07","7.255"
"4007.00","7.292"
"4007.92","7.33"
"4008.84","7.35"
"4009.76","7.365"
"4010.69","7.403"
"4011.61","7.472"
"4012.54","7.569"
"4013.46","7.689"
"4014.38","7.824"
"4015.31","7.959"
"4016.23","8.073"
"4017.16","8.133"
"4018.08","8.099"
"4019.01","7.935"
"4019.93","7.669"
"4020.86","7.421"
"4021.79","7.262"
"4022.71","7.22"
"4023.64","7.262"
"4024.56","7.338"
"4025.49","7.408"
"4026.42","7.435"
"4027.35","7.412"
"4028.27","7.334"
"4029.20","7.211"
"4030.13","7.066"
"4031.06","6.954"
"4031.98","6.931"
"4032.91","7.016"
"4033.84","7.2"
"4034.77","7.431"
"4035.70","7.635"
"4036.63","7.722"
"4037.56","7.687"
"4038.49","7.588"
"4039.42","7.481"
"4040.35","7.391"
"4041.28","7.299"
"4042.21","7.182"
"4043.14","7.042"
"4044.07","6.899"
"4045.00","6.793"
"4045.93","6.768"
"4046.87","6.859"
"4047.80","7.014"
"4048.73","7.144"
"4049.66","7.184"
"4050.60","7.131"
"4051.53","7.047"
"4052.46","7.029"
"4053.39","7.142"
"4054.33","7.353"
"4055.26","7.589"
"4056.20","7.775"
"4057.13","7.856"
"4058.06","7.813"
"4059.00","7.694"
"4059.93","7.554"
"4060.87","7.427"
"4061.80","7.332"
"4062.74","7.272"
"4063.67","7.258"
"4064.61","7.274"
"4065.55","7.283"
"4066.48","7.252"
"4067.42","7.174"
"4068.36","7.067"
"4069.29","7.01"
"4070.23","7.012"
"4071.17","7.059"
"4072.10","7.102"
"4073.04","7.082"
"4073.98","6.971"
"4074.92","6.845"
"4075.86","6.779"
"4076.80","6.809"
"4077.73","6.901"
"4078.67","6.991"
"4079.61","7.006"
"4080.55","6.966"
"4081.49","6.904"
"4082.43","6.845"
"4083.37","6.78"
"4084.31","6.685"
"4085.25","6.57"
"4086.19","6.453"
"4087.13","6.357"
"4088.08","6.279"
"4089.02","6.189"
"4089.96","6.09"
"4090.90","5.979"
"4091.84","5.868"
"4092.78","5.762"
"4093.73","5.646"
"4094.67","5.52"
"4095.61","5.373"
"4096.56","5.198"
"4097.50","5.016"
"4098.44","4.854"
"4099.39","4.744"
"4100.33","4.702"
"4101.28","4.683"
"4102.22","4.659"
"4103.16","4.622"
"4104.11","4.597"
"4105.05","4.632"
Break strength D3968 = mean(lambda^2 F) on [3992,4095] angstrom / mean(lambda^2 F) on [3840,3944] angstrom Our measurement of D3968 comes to 1.2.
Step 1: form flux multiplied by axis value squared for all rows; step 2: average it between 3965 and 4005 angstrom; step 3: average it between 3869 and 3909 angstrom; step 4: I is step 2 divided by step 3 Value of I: 1.06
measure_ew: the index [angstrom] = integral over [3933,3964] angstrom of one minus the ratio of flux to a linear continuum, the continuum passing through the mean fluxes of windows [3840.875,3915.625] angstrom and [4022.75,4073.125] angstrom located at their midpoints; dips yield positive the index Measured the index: 2.2 angstrom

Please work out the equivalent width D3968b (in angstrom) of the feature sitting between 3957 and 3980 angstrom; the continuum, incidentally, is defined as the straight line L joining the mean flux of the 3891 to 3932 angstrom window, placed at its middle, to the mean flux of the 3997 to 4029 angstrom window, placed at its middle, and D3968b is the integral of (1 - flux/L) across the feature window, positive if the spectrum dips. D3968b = 6.66 angstrom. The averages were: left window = 6.26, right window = 7.51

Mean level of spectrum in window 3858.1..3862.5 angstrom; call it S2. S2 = 7.25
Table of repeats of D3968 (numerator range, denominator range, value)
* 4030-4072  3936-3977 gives 1.32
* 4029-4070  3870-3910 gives 1.31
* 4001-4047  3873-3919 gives 1.28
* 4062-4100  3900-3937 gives 1.12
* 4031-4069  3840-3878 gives 1.16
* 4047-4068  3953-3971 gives 1.48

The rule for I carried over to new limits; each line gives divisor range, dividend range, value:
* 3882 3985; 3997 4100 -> 1.27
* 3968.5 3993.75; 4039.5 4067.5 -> 1.28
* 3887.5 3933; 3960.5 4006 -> 1.02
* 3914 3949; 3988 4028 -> 1.24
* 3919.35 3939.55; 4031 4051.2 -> 1.33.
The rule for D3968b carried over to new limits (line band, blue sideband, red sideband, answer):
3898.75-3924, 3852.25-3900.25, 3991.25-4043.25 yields -1.0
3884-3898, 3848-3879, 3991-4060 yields 4.2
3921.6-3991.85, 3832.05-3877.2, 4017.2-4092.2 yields 9.6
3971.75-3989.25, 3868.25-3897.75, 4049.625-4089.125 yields 1.2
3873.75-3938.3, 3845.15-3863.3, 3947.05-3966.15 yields 6.6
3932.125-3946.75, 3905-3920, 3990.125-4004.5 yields 2.5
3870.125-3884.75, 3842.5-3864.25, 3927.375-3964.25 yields 0.7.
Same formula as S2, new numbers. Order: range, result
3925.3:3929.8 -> 5.82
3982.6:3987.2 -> 6.67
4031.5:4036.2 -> 7.25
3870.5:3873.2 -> 7.27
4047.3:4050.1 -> 7.13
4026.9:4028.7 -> 7.4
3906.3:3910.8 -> 7.14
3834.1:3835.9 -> 4.21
